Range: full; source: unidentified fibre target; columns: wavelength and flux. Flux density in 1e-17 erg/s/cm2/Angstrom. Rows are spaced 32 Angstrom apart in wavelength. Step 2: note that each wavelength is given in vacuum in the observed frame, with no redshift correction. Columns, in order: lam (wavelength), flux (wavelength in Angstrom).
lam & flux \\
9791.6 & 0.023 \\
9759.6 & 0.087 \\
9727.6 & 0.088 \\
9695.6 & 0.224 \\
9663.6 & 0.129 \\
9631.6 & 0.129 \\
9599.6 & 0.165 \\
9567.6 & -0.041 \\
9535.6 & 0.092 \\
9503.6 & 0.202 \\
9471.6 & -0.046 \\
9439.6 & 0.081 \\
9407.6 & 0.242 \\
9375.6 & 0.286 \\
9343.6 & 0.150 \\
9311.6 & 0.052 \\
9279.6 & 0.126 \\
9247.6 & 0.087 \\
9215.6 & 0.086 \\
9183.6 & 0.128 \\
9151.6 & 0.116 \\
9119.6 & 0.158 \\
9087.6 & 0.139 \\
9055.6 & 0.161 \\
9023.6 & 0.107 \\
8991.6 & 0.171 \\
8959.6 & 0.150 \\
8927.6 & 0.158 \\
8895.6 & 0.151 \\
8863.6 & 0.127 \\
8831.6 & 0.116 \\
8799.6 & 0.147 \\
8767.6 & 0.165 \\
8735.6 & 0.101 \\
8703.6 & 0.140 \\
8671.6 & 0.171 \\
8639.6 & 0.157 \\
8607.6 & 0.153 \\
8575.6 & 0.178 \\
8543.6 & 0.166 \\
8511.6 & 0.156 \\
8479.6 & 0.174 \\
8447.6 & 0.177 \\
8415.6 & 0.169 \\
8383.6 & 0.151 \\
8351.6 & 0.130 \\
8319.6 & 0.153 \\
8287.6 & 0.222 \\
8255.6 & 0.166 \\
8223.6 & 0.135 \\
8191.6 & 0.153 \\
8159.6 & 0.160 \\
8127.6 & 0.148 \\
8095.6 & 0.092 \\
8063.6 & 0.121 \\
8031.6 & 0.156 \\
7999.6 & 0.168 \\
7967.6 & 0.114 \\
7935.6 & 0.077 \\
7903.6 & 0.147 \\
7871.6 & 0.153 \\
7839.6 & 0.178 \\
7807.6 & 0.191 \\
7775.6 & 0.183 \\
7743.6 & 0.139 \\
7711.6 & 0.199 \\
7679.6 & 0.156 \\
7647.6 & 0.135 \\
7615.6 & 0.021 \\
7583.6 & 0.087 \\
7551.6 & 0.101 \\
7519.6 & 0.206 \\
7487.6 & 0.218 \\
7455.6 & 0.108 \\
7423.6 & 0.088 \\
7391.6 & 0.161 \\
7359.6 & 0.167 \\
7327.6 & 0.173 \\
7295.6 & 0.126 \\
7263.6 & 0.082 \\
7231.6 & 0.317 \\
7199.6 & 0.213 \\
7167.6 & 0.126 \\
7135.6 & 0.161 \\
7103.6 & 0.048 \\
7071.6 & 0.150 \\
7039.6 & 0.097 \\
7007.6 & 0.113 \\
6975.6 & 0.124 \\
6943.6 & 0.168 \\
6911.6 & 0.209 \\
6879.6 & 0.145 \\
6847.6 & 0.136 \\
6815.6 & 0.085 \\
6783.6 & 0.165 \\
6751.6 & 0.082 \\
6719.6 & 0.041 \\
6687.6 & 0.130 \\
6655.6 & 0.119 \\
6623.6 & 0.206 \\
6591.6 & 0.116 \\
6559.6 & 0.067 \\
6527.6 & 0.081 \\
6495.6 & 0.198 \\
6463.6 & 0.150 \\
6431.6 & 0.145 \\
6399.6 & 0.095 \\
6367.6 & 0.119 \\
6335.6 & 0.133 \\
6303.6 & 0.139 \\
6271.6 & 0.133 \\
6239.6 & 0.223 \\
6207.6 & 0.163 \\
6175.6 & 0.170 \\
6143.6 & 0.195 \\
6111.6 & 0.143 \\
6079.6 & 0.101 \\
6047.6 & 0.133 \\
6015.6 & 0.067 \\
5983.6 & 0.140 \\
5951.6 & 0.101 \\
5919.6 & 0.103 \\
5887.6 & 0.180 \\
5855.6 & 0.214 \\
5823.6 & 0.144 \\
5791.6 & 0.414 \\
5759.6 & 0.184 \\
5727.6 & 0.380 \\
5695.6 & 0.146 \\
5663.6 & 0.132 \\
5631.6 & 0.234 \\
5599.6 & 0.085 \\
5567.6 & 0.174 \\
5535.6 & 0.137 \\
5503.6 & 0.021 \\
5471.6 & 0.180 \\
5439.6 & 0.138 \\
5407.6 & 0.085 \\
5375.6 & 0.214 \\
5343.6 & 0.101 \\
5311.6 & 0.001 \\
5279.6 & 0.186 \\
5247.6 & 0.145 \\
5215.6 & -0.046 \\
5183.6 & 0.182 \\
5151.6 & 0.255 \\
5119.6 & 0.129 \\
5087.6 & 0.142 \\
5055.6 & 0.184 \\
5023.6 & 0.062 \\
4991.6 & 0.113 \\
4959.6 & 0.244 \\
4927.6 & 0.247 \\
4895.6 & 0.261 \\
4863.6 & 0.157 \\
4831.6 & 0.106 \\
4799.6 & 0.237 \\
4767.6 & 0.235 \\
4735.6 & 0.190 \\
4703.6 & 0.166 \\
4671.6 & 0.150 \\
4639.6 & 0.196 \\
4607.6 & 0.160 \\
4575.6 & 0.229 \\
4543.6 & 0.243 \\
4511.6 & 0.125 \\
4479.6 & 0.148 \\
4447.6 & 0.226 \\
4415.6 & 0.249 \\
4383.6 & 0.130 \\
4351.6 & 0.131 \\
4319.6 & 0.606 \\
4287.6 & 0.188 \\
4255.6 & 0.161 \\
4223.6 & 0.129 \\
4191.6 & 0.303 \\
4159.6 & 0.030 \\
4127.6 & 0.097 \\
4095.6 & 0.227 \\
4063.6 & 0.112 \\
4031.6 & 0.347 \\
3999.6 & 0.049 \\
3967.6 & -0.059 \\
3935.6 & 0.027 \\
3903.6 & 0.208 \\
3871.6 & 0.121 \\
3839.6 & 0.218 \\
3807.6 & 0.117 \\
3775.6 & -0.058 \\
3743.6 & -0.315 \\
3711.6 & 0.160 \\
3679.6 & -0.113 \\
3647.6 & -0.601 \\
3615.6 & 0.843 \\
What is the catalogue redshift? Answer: 0.94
